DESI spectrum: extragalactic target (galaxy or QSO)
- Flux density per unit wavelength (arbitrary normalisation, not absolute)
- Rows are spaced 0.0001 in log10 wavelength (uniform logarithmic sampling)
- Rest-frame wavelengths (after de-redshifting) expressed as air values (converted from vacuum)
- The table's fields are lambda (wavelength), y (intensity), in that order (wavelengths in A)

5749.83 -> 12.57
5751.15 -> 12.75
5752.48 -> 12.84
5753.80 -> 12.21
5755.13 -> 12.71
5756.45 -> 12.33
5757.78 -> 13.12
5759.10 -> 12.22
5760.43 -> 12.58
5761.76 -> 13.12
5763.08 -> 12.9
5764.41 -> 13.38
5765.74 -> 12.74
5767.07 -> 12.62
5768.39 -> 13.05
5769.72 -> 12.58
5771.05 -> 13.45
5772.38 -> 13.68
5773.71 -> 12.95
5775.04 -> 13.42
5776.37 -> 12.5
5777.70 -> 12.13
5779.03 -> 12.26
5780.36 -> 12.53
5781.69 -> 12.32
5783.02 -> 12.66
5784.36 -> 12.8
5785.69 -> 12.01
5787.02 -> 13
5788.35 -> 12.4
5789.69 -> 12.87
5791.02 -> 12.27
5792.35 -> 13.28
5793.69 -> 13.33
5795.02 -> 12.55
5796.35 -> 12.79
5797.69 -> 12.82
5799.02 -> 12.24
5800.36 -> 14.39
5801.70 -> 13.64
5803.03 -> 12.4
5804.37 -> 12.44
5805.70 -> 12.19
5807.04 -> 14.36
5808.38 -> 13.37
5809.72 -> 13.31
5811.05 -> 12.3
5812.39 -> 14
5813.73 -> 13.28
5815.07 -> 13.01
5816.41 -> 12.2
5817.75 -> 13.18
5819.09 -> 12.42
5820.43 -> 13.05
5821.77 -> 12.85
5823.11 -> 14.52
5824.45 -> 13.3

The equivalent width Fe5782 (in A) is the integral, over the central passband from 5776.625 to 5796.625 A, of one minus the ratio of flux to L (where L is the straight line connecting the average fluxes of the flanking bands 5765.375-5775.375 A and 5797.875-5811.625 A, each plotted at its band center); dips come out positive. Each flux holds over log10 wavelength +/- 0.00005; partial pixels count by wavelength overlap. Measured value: 0.70 A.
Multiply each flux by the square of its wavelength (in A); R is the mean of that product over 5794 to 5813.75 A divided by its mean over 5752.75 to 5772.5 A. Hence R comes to 1.0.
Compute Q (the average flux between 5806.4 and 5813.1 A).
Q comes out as 13.5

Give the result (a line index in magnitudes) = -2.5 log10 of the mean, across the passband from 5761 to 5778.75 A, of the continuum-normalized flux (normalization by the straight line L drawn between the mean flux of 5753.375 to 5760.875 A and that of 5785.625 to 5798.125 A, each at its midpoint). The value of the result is -0.03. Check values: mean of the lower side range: 12.5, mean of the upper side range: 12.8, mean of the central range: 12.9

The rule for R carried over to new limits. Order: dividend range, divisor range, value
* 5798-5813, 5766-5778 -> 1.03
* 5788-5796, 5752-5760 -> 1.03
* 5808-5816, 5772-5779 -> 1.04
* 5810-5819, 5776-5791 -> 1.05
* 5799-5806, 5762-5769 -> 1.01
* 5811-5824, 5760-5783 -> 1.04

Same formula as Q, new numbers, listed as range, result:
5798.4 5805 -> 13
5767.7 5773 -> 13.2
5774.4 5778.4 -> 12.7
